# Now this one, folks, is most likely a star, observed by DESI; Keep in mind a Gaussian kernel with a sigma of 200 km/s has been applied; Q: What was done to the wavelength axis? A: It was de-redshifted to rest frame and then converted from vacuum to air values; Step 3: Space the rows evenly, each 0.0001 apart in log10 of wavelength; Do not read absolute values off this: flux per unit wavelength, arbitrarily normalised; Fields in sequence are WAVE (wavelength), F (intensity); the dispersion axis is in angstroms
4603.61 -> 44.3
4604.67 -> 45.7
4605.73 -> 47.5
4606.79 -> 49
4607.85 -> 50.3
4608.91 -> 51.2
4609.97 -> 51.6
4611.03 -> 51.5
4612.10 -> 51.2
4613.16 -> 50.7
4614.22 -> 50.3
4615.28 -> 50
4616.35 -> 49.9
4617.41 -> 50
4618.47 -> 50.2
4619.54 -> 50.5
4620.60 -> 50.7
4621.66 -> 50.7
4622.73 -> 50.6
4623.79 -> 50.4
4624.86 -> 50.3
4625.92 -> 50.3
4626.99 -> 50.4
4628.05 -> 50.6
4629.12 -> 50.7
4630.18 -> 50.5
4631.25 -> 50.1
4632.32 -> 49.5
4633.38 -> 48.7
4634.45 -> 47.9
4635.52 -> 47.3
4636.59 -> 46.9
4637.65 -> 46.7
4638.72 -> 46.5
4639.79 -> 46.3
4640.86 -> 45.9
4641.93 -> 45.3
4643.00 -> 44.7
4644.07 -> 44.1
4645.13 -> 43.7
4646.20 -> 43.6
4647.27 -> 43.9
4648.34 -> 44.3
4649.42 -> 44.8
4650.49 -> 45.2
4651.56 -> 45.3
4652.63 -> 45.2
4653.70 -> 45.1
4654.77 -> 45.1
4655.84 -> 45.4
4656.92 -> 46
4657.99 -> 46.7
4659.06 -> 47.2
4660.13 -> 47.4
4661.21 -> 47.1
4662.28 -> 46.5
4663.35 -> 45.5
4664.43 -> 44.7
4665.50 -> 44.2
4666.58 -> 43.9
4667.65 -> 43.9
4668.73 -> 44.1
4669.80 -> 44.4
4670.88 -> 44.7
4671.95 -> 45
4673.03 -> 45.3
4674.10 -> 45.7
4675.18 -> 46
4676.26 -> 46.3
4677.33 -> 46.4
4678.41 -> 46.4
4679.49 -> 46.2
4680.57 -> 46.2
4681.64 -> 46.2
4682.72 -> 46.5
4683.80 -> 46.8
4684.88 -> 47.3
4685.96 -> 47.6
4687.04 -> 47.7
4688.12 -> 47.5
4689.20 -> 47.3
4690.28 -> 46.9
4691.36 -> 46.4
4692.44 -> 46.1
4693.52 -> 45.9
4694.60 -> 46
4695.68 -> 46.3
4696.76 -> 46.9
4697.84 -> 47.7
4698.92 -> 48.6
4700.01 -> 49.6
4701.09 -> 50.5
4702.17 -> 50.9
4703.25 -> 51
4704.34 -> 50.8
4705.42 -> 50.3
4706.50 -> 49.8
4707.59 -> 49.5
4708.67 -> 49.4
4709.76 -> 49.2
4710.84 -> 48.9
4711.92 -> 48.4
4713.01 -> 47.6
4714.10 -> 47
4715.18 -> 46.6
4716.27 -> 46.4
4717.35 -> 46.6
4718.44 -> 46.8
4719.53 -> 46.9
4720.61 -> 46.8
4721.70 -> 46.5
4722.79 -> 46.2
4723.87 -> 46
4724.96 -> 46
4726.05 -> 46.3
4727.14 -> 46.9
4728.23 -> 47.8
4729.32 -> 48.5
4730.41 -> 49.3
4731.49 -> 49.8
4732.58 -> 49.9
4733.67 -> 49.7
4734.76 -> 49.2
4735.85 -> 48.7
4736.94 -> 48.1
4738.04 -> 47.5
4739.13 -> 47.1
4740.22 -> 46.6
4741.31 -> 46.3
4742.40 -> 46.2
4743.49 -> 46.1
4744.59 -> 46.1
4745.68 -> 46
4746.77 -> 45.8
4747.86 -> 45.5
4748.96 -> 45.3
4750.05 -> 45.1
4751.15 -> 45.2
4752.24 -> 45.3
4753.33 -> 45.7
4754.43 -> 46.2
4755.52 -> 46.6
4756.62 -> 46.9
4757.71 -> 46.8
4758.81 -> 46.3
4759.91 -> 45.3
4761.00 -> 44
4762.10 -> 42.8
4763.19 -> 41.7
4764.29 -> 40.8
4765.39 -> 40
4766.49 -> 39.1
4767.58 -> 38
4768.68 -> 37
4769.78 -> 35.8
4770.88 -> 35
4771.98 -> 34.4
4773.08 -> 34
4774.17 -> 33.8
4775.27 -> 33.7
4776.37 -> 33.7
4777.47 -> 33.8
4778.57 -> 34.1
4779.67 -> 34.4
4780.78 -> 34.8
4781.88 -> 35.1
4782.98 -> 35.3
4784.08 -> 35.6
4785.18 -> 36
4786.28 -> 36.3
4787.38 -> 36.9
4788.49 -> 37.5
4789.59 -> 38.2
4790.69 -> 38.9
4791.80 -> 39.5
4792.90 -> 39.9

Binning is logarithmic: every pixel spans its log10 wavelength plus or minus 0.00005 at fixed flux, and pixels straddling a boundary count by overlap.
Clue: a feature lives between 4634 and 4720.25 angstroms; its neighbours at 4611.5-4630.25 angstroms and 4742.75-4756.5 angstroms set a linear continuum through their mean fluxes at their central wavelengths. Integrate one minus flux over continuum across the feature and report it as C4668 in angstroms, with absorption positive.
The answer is 3.2 angstroms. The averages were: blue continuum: 50.4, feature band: 46.6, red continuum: 45.8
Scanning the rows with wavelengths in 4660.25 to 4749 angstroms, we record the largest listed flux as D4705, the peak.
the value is 51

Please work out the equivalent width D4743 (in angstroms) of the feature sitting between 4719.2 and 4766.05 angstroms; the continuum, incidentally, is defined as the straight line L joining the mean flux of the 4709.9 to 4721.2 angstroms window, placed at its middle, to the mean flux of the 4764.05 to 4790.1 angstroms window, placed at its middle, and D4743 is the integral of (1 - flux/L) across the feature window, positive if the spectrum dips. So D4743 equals -4.5 angstroms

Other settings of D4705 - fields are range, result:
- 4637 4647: 46.7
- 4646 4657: 46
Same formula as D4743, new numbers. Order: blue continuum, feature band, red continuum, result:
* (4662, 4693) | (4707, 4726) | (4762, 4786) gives -2.4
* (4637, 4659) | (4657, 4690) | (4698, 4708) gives 1.0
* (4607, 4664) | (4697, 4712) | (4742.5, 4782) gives -1.9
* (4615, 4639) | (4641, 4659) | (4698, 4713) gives 1.7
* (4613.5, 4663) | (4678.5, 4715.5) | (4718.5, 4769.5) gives -1.1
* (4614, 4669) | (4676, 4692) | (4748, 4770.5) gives -0.4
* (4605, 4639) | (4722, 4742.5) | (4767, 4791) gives -4.1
